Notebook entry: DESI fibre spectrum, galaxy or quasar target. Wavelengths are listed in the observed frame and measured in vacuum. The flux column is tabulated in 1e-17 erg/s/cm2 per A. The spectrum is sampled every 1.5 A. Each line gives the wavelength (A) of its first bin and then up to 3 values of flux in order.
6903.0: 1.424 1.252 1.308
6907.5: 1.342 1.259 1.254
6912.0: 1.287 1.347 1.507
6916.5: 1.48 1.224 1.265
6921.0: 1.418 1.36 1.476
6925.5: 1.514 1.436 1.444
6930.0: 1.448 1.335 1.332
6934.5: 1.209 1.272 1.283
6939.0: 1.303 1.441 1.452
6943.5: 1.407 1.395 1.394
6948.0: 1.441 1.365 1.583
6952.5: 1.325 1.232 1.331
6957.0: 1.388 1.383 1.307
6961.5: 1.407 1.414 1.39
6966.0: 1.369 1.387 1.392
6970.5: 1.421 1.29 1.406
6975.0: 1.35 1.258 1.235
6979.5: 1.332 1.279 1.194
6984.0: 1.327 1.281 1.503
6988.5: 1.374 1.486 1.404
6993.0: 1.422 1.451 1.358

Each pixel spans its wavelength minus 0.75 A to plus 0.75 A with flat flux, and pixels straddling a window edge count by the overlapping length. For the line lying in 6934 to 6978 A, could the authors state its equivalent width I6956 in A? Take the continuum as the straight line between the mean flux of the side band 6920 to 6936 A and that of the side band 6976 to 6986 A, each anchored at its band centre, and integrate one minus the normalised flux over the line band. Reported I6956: -1.2 A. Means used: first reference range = 1.39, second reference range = 1.27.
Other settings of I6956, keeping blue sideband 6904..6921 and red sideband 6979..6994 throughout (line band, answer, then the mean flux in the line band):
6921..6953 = -1.30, 1.39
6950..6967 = -0.34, 1.38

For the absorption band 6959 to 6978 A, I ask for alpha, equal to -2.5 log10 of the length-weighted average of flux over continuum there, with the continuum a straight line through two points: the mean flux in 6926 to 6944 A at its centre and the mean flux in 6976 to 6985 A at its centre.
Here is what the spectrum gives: -0.053 mag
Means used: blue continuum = 1.36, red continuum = 1.27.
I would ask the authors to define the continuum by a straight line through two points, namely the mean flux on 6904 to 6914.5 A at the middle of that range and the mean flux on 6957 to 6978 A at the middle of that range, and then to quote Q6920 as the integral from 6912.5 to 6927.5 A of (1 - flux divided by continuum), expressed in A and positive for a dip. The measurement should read -1.02 A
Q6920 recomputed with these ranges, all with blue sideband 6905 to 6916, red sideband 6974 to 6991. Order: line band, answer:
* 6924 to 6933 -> -0.7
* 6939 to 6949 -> -0.6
